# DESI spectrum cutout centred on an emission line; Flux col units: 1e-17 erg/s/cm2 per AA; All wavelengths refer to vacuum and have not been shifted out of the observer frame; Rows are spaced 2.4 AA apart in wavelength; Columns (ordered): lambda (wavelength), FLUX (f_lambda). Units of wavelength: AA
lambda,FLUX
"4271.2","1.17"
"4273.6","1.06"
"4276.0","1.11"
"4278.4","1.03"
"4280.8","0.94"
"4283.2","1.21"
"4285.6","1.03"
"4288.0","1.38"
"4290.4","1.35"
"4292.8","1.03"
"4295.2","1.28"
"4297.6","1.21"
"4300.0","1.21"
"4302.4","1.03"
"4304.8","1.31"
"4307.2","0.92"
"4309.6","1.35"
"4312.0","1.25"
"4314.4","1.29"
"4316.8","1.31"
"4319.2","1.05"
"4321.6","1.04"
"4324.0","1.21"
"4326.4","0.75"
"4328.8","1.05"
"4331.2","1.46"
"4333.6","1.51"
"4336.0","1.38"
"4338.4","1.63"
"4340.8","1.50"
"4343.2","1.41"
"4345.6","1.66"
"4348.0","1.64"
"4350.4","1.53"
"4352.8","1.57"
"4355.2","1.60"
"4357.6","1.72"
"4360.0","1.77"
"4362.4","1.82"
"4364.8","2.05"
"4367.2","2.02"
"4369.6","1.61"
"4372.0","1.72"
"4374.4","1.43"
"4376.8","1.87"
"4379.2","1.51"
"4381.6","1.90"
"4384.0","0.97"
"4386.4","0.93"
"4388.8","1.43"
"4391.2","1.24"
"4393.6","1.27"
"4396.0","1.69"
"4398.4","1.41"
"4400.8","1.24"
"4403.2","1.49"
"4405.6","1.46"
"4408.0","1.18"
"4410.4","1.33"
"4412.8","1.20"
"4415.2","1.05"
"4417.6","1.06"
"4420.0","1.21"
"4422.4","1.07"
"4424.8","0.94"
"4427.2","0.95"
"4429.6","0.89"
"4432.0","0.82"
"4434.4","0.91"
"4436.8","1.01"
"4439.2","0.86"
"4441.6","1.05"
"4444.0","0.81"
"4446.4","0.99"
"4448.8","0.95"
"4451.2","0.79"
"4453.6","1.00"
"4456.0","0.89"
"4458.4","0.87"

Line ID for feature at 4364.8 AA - C IV 1549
